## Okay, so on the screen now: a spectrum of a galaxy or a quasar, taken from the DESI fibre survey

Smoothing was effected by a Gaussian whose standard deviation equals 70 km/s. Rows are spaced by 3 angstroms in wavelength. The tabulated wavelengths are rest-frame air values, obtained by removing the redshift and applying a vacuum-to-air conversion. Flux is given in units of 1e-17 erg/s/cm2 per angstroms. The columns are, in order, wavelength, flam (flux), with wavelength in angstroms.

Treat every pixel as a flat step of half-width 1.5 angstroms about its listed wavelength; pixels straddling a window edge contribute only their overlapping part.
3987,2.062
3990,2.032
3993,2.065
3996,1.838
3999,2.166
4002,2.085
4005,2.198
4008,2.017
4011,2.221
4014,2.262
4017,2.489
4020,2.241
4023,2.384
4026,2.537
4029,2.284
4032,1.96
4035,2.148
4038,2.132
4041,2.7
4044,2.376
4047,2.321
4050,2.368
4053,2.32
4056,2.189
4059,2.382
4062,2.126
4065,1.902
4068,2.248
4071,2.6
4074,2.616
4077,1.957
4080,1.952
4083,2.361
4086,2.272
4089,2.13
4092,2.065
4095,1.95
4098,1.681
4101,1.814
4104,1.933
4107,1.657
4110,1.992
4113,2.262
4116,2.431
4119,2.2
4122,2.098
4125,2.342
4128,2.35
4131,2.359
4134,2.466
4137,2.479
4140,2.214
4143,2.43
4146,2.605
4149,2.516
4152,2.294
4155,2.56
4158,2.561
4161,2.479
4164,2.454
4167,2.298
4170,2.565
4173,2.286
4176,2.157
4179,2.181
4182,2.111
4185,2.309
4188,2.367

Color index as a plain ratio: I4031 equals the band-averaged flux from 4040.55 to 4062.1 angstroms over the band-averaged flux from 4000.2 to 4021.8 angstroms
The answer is 1.06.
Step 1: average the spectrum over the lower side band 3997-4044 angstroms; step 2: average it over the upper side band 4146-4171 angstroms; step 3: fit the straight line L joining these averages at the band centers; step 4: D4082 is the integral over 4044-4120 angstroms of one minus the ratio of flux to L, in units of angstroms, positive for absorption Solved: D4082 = 6.3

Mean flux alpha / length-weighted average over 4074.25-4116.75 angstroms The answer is 2.04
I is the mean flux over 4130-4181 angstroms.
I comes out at 2.4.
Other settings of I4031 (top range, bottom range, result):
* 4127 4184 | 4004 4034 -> 1.06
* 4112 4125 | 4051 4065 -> 1.02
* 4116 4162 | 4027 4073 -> 1.05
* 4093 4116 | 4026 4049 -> 0.84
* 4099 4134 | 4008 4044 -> 0.93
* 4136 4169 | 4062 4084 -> 1.10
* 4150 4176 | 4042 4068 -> 1.07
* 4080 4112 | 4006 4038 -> 0.88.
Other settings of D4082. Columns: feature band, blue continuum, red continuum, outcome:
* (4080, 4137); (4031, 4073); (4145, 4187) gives 4.7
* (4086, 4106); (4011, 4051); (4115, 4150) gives 3.4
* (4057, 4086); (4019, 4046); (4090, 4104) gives -2.6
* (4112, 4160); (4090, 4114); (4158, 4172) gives -4.0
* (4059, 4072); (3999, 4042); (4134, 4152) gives 0.5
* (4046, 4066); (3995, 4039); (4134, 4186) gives 0.1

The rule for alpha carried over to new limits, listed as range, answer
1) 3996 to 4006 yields 2.1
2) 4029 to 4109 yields 2.16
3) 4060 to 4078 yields 2.25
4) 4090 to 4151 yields 2.19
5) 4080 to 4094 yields 2.17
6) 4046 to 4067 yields 2.23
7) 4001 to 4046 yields 2.27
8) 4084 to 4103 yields 1.99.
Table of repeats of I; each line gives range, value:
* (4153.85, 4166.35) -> 2.5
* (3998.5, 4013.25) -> 2.14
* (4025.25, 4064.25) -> 2.28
